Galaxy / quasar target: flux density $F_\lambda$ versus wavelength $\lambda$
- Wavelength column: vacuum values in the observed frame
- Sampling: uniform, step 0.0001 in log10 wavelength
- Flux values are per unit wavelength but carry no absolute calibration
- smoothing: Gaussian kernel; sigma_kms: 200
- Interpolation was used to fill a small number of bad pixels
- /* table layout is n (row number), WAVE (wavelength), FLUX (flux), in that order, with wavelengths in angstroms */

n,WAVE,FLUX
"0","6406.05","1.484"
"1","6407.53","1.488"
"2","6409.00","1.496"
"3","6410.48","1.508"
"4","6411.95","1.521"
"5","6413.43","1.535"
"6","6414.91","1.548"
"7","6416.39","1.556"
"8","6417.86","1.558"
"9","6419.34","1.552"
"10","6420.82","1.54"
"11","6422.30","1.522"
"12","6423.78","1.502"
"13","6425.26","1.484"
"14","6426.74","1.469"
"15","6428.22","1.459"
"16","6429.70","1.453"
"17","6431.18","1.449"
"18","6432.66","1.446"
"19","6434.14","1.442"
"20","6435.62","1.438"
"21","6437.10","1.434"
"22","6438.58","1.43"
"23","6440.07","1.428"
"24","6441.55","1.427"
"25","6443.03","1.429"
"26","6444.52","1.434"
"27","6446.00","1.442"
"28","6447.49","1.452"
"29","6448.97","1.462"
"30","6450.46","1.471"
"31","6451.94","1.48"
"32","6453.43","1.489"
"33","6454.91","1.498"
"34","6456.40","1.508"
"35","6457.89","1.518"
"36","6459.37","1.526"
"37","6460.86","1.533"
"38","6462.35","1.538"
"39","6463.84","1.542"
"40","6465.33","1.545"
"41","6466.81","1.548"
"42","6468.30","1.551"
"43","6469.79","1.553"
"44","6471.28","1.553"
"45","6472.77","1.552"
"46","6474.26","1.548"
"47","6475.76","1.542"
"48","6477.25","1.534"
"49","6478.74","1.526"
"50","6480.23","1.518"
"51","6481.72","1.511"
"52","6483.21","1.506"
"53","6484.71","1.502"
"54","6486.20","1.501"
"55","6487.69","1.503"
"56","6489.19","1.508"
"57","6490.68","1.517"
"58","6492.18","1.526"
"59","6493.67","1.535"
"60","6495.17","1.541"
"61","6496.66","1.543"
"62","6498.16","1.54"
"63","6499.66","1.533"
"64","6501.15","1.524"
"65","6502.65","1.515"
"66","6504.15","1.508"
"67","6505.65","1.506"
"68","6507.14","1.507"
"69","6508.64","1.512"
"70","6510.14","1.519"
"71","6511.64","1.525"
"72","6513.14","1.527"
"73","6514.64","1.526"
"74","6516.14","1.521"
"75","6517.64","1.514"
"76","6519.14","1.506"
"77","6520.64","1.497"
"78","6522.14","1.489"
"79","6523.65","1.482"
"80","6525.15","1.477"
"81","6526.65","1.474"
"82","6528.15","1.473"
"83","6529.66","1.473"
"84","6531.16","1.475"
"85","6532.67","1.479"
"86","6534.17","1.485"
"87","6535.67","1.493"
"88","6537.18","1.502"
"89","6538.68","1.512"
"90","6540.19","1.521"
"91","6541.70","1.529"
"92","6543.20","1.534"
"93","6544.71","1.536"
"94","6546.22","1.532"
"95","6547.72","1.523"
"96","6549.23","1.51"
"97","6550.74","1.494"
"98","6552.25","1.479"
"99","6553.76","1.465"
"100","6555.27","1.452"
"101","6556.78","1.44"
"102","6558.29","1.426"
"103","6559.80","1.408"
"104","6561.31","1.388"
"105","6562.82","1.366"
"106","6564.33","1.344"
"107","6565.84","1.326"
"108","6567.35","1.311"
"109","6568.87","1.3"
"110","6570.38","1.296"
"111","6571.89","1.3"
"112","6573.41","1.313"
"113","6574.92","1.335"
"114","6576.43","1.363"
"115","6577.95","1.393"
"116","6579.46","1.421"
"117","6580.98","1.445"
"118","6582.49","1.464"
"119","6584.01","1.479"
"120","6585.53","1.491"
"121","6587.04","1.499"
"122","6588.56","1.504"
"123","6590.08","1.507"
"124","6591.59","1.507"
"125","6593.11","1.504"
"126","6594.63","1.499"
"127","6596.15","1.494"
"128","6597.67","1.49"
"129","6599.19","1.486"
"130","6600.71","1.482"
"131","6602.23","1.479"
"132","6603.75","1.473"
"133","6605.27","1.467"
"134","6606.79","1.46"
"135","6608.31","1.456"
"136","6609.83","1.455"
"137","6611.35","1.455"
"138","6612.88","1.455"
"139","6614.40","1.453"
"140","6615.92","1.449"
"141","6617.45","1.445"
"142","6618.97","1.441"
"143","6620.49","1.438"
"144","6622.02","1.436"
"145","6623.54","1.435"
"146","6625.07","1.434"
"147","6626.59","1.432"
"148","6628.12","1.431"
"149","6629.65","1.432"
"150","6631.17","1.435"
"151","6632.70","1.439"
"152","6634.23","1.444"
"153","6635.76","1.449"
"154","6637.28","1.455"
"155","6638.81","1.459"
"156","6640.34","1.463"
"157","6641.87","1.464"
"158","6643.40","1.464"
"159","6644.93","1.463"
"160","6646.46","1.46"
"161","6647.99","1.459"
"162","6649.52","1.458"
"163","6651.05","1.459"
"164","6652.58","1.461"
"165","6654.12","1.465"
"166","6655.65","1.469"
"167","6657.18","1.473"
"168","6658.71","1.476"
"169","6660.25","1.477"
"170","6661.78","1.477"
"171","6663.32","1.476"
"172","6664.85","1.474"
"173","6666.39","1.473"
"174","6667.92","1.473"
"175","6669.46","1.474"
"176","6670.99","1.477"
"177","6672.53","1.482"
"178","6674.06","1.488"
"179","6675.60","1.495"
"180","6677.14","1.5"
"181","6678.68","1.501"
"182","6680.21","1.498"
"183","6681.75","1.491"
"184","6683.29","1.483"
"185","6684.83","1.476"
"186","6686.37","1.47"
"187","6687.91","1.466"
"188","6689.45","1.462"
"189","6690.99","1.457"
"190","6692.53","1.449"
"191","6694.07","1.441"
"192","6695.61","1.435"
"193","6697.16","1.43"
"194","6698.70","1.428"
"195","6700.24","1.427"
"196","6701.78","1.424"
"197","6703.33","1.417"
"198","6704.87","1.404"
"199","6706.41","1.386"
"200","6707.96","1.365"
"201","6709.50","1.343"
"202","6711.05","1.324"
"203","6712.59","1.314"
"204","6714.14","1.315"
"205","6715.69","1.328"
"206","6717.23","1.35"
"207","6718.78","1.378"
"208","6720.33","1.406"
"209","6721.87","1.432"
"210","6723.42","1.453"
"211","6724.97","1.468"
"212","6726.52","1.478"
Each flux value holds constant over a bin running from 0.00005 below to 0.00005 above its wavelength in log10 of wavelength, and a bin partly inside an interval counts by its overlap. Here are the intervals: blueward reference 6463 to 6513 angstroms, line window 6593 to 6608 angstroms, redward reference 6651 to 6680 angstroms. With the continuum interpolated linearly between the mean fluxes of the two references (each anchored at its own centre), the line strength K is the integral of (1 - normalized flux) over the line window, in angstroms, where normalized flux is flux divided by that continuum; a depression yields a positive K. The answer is 0.15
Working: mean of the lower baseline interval 1.53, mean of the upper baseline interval 1.48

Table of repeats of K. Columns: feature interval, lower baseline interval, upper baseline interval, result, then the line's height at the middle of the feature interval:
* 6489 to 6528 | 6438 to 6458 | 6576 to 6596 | -1.32 angstroms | 1.46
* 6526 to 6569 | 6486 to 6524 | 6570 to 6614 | 0.72 angstroms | 1.48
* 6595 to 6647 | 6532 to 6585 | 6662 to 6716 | -0.69 angstroms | 1.44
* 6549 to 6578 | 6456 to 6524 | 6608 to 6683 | 2.17 angstroms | 1.49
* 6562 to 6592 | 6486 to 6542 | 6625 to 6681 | 1.85 angstroms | 1.49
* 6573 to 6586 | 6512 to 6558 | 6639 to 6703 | 0.65 angstroms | 1.49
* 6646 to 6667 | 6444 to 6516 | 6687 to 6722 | -0.65 angstroms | 1.42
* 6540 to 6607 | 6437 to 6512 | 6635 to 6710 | 1.75 angstroms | 1.48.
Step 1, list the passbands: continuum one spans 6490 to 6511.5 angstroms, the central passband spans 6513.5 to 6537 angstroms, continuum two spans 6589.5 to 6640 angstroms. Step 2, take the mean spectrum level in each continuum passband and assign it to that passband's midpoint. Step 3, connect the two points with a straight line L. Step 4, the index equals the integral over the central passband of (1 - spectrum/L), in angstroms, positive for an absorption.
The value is 0.3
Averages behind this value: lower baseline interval 1.52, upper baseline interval 1.46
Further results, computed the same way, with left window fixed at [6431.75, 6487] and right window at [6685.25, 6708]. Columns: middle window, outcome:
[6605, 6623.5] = 0.1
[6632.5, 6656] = -0.2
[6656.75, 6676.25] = -0.5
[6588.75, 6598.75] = -0.3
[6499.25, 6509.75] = -0.2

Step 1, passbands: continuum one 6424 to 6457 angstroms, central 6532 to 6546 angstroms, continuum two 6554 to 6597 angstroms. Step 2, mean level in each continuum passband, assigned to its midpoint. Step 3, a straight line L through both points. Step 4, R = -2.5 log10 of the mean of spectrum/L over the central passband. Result -0.06 mag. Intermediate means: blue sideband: 1.46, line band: 1.51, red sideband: 1.41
